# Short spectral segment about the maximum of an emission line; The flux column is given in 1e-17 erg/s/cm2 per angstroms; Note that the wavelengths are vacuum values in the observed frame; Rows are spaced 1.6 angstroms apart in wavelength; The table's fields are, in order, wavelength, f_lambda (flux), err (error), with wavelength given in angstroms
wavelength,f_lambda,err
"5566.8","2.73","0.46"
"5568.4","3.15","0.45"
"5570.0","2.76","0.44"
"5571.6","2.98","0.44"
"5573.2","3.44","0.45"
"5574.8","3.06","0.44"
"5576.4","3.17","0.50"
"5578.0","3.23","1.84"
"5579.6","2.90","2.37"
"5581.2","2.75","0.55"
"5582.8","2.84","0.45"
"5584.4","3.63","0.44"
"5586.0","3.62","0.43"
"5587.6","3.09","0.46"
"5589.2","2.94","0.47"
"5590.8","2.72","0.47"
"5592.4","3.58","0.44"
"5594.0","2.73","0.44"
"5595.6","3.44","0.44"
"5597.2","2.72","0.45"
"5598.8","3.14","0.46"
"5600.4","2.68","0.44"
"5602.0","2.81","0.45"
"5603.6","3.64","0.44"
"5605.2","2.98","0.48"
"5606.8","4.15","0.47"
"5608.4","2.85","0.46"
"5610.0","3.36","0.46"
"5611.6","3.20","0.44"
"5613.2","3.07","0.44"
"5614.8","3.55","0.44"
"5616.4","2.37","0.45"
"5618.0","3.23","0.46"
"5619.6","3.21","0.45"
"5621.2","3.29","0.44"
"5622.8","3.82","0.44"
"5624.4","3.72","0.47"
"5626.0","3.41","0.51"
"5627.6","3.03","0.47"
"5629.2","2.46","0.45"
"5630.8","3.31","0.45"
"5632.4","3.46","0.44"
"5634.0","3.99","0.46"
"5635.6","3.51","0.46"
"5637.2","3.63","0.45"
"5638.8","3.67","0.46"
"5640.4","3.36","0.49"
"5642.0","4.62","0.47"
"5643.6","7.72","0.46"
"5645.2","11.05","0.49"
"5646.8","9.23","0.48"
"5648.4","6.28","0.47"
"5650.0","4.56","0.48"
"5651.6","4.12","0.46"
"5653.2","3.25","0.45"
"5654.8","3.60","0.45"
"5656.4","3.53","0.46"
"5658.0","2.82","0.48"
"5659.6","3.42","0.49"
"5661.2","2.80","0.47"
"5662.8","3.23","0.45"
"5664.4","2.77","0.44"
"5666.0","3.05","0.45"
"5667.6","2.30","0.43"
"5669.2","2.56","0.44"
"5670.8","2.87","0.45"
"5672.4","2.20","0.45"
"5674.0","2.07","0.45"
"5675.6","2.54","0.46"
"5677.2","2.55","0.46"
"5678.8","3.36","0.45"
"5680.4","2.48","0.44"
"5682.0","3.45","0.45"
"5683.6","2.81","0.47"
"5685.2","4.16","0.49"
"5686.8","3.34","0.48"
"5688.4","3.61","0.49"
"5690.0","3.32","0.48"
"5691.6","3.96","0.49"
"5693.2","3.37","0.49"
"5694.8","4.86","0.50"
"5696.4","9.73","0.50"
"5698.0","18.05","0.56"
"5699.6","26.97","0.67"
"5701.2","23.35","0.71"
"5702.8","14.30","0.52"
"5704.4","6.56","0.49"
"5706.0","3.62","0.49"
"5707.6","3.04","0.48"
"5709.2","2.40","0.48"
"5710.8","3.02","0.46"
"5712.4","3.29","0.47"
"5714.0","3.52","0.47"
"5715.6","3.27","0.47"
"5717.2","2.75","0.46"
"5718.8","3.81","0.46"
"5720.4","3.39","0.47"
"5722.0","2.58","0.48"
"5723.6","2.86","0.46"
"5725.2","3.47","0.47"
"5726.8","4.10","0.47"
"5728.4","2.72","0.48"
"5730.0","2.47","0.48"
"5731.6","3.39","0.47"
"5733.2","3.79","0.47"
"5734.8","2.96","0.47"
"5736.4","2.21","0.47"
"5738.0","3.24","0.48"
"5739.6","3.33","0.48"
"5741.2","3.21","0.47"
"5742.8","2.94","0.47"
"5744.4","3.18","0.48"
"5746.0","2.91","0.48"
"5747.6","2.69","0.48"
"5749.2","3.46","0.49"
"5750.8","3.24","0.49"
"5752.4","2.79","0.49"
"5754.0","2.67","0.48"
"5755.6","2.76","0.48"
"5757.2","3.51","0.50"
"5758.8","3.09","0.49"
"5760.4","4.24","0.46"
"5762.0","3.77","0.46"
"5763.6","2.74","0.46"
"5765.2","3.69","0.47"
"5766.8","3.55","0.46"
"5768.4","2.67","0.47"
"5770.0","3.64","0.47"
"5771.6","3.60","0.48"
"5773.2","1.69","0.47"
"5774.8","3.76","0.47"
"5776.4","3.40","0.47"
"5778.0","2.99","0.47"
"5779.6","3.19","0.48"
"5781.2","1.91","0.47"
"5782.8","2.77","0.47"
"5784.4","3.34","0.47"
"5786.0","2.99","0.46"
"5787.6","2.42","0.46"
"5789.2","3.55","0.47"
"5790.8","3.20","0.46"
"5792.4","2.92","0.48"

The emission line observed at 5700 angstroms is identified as [O III] 5007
